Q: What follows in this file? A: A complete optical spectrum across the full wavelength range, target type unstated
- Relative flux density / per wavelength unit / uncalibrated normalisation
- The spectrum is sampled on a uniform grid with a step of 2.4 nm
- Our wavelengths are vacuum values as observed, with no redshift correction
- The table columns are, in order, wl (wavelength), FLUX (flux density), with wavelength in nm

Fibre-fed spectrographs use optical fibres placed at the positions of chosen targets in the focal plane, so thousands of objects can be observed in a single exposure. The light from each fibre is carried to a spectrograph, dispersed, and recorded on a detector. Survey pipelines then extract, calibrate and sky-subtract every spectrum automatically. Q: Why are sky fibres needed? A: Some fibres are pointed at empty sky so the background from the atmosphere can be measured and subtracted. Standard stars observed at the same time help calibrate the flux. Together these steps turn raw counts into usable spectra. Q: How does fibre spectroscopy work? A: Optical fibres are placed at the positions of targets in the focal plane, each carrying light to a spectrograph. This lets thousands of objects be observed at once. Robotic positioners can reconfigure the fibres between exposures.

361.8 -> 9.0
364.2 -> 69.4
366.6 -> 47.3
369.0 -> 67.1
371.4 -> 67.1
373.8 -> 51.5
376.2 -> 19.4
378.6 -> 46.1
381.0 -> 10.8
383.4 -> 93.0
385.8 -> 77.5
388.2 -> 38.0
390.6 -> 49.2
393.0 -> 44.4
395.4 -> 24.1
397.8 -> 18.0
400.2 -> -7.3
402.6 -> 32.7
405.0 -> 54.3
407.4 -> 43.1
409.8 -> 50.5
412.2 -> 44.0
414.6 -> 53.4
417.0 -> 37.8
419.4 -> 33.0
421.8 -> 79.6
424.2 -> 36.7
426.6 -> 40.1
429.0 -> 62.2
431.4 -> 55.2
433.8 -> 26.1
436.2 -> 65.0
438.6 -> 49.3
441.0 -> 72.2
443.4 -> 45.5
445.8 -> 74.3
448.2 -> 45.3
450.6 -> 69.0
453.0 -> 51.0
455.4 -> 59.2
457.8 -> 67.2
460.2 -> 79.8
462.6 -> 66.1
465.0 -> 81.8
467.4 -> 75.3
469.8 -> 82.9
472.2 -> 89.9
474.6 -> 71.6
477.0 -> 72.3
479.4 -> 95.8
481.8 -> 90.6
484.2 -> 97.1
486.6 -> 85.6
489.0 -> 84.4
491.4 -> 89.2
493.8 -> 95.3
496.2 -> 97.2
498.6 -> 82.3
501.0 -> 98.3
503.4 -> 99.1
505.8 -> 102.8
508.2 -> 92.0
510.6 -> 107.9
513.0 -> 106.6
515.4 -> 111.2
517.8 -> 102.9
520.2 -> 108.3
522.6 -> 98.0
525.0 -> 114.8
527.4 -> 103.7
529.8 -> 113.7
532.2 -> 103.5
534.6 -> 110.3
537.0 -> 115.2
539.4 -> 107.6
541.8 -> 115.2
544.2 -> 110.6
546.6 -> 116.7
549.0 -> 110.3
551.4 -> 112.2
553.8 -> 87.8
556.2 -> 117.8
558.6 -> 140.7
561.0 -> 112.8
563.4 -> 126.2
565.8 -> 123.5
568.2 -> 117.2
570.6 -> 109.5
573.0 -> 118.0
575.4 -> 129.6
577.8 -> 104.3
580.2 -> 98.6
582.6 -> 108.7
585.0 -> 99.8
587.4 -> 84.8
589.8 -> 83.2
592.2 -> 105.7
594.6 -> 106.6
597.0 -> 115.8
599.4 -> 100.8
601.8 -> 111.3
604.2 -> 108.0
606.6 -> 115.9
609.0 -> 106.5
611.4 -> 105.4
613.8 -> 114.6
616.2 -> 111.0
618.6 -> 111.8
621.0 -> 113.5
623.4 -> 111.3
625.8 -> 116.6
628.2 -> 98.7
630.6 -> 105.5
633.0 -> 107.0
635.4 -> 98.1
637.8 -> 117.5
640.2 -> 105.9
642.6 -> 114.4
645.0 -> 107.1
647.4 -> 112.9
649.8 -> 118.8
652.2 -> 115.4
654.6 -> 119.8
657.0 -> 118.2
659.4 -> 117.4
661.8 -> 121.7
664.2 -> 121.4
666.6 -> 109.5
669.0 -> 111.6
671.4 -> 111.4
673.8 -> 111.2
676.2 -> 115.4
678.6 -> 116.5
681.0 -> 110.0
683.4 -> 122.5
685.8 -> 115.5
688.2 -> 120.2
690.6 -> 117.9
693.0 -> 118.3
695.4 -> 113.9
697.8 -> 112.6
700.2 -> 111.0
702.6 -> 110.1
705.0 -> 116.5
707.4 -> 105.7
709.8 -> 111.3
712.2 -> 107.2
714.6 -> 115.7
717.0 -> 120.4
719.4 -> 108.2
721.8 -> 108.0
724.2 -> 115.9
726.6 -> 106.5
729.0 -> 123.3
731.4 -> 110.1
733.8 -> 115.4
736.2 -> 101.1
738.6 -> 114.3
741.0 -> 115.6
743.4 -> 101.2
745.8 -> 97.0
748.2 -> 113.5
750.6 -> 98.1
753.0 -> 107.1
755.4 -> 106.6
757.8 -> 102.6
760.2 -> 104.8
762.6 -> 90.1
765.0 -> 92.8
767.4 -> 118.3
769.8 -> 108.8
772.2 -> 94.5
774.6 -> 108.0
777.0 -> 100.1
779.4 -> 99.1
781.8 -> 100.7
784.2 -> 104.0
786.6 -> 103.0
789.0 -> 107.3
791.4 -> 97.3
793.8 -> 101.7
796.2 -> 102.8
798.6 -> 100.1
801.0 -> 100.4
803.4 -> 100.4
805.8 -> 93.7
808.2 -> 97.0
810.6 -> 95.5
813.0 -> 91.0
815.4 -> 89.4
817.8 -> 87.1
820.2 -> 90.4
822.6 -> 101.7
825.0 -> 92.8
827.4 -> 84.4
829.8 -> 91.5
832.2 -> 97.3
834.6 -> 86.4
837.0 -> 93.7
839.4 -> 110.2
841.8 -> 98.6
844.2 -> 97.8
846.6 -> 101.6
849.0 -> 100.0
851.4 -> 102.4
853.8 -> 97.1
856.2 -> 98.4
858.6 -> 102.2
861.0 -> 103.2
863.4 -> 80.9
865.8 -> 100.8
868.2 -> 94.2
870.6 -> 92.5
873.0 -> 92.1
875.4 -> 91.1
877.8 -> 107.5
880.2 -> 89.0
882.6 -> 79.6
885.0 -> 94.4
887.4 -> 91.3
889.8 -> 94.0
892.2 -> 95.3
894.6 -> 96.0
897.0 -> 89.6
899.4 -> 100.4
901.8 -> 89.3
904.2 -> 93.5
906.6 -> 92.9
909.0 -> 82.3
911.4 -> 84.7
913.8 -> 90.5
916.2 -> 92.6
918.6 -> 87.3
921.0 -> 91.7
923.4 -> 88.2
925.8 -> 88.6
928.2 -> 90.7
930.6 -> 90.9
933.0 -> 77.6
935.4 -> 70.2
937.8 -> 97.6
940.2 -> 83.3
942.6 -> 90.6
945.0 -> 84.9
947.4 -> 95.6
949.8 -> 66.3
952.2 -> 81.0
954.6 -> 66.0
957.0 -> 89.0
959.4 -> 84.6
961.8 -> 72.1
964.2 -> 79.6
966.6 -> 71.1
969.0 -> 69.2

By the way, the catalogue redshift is 0.138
